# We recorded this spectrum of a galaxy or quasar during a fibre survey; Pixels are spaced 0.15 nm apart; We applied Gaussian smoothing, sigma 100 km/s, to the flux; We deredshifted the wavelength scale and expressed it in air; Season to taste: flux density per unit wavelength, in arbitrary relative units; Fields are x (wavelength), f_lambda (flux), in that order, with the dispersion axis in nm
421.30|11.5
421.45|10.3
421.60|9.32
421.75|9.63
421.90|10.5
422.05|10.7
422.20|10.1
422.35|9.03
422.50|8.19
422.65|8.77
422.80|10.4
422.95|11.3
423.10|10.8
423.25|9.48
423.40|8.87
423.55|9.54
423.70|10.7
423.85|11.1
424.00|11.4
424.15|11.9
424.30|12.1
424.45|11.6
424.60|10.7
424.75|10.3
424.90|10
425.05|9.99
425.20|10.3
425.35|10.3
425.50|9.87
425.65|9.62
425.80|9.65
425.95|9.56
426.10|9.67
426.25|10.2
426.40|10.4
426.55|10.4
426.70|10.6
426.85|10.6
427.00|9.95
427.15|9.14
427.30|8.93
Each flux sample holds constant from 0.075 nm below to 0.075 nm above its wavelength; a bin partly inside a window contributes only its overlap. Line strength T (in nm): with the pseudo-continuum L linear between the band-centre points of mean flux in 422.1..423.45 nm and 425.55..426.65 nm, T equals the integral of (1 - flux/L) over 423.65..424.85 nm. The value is -0.172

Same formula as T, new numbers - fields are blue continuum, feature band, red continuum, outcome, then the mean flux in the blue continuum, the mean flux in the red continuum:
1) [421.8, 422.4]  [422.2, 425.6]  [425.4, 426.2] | -0.131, 10.1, 9.71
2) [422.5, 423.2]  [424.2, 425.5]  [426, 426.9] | -0.058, 10.1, 10.3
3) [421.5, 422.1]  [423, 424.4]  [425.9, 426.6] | -0.091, 10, 10.1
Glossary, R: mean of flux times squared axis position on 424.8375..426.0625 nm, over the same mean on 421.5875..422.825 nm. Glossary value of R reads 1.05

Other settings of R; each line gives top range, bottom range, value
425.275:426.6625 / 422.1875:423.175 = 1.04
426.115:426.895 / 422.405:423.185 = 1.07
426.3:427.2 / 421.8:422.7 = 1.09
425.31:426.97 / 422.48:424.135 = 1.00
